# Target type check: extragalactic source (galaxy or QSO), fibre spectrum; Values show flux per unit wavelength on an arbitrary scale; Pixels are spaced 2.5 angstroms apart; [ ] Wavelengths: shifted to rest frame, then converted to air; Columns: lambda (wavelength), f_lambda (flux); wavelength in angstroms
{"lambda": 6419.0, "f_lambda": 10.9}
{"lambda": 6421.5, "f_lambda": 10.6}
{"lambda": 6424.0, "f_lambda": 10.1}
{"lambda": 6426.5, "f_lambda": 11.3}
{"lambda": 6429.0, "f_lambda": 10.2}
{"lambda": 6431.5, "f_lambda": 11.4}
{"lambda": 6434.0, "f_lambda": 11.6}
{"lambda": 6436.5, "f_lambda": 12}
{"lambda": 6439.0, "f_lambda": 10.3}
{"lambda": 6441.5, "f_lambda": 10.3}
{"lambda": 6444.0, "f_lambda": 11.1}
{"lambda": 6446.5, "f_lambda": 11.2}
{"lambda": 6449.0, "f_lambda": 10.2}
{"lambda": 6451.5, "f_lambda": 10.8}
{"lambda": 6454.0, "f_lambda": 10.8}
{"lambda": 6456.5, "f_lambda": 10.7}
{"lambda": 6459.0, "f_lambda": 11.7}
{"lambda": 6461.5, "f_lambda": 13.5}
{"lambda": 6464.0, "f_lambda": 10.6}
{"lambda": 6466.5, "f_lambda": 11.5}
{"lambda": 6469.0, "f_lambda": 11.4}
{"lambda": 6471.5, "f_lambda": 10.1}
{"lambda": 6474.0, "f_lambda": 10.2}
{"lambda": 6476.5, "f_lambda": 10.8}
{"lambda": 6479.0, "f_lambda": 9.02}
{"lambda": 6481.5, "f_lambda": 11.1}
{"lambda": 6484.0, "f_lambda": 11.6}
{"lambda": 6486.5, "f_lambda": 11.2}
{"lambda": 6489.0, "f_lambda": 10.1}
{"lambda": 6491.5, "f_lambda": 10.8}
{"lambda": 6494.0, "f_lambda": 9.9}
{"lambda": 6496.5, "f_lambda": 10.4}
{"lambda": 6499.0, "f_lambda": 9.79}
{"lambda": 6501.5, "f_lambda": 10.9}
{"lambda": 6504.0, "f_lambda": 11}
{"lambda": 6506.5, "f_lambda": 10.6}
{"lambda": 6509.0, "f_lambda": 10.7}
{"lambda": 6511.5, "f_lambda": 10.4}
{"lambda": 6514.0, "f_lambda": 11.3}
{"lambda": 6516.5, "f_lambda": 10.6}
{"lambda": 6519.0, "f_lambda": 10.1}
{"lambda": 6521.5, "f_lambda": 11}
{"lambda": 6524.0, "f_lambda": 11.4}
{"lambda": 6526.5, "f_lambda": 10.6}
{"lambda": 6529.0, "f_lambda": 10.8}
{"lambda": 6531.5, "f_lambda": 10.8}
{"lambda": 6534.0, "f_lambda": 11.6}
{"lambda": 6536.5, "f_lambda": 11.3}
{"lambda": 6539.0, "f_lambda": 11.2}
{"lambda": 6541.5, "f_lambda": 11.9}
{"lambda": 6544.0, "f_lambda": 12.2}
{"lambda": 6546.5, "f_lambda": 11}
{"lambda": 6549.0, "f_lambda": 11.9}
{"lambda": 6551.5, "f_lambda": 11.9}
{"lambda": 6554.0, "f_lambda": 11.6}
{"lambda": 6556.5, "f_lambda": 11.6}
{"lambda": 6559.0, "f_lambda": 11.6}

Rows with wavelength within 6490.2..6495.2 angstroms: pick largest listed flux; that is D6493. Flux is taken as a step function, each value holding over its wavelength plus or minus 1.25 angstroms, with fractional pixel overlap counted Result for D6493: 10.8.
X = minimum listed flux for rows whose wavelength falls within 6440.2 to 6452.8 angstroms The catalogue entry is 10.2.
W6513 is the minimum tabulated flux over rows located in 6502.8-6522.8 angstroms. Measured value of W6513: 10.1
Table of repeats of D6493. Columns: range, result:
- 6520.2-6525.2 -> 11.4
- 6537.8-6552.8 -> 12.2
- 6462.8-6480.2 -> 11.5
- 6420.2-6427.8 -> 11.3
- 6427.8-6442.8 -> 12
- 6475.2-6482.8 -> 11.1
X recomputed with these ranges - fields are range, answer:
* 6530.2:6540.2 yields 10.8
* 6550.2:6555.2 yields 11.6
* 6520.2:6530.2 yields 10.6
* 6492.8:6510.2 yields 9.79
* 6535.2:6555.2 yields 11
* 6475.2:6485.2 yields 9.02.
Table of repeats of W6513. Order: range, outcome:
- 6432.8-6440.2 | 10.3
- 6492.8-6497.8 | 9.9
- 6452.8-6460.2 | 10.7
